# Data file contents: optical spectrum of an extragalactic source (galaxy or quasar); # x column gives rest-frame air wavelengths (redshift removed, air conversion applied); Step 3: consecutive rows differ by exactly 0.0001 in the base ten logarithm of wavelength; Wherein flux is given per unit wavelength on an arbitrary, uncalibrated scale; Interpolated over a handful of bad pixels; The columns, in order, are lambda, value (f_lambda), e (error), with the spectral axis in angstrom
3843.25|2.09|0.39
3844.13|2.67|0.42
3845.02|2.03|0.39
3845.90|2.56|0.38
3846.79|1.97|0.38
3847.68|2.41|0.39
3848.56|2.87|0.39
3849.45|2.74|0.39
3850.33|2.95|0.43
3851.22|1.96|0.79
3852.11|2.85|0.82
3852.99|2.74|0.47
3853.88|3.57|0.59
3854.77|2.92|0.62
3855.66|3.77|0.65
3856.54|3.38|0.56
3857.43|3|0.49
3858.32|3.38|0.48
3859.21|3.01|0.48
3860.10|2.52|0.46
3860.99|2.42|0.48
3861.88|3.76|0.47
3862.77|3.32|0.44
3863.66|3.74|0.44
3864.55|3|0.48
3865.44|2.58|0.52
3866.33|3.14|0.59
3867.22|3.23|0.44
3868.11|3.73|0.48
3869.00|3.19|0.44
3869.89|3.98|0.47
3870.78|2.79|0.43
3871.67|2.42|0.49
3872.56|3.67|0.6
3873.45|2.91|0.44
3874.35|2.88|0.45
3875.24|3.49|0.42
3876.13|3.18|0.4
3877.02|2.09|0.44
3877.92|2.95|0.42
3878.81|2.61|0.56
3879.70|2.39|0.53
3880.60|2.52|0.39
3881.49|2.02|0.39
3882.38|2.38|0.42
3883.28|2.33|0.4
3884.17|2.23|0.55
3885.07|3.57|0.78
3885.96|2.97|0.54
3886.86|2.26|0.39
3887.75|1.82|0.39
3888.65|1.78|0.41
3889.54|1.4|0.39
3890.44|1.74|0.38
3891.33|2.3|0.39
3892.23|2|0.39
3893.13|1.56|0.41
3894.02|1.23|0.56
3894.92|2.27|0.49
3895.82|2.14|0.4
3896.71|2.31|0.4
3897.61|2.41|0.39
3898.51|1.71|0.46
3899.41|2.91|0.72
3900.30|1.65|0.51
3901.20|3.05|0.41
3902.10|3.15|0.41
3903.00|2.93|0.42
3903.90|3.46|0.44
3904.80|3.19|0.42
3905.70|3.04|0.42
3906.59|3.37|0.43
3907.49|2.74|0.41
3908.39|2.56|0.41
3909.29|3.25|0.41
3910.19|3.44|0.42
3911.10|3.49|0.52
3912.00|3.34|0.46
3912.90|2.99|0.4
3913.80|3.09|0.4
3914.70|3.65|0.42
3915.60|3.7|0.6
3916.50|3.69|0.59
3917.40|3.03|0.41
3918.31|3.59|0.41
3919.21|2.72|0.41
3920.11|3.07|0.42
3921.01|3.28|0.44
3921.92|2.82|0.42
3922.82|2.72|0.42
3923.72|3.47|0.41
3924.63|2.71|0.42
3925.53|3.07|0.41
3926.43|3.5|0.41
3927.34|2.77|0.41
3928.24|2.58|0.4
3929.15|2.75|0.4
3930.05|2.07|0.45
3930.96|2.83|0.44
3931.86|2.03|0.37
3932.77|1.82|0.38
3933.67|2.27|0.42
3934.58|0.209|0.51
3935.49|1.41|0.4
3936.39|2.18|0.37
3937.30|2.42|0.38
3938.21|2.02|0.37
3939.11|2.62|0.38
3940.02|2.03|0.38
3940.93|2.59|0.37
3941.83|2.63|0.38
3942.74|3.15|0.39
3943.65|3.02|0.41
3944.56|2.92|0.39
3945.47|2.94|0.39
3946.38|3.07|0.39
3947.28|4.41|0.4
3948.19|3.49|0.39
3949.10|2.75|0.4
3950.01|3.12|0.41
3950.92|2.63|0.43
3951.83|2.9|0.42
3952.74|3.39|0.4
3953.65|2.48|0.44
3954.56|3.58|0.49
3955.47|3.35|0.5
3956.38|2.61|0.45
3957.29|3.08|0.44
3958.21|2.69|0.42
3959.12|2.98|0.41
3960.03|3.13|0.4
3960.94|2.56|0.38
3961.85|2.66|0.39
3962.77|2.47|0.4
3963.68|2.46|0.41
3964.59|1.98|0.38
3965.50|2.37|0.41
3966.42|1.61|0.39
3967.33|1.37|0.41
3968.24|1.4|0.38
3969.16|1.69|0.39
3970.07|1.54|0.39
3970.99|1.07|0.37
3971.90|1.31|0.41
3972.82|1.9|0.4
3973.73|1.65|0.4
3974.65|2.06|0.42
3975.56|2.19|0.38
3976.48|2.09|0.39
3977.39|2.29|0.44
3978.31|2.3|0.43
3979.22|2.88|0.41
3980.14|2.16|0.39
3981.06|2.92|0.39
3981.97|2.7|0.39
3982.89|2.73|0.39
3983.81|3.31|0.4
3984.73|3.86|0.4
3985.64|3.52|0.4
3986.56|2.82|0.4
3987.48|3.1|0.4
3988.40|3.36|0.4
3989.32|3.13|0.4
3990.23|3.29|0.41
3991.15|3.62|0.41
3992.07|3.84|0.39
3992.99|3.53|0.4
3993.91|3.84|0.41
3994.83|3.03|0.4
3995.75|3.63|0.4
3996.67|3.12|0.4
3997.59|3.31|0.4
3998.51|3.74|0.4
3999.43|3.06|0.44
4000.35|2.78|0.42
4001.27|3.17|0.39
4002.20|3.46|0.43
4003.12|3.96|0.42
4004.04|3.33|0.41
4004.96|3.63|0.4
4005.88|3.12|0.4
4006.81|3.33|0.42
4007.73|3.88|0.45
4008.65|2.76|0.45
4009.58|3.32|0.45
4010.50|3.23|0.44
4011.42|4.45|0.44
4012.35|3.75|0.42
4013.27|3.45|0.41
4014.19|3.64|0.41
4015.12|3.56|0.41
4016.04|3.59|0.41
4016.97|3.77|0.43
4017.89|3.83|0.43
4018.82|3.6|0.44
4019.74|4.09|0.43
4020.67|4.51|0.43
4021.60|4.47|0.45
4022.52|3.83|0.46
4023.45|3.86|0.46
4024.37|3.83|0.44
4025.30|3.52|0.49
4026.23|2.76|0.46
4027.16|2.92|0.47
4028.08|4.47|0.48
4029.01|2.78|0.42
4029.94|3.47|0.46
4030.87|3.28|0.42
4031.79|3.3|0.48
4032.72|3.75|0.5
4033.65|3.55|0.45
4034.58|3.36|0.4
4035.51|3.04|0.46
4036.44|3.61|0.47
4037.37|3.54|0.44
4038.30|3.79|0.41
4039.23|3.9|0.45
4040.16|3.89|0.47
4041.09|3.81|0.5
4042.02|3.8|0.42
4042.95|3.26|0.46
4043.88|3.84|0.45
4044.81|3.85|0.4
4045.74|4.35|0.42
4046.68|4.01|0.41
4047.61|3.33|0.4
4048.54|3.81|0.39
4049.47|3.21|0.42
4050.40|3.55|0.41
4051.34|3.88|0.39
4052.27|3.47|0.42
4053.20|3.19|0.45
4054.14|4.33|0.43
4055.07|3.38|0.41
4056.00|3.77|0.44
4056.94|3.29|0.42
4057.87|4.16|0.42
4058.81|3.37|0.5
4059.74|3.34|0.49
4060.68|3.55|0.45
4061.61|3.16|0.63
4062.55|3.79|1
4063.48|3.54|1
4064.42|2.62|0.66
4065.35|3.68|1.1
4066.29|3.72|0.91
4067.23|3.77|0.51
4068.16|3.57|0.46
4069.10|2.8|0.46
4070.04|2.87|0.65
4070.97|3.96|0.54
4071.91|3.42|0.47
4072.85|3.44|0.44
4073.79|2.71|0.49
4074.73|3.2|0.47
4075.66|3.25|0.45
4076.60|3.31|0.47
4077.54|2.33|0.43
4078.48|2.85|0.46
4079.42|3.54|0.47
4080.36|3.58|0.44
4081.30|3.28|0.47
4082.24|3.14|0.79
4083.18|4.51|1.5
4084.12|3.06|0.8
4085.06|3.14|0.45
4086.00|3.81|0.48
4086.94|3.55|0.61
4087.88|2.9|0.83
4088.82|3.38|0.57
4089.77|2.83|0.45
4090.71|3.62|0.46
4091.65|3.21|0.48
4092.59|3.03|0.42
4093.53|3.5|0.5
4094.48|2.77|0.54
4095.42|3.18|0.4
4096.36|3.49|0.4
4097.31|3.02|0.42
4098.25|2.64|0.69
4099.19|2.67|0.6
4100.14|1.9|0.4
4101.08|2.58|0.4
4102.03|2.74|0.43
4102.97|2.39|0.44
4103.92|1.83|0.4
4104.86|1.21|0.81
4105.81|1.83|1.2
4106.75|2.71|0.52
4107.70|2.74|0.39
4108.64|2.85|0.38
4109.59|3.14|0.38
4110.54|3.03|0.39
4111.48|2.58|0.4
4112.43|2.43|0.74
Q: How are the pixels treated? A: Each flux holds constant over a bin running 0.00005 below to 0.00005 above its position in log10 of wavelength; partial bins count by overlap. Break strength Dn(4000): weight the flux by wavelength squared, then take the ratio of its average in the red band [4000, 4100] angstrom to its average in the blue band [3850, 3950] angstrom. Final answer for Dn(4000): 1.3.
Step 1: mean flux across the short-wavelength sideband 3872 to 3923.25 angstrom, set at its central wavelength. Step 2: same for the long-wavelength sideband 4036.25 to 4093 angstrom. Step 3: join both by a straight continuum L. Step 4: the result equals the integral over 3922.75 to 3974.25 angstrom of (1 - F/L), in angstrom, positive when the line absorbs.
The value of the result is 7.8 angstrom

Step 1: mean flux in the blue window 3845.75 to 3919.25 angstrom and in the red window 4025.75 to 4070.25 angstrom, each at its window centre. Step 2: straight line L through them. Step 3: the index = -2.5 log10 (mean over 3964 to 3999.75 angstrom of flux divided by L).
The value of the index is 0.22 mag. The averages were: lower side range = 2.81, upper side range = 3.53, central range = 2.65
